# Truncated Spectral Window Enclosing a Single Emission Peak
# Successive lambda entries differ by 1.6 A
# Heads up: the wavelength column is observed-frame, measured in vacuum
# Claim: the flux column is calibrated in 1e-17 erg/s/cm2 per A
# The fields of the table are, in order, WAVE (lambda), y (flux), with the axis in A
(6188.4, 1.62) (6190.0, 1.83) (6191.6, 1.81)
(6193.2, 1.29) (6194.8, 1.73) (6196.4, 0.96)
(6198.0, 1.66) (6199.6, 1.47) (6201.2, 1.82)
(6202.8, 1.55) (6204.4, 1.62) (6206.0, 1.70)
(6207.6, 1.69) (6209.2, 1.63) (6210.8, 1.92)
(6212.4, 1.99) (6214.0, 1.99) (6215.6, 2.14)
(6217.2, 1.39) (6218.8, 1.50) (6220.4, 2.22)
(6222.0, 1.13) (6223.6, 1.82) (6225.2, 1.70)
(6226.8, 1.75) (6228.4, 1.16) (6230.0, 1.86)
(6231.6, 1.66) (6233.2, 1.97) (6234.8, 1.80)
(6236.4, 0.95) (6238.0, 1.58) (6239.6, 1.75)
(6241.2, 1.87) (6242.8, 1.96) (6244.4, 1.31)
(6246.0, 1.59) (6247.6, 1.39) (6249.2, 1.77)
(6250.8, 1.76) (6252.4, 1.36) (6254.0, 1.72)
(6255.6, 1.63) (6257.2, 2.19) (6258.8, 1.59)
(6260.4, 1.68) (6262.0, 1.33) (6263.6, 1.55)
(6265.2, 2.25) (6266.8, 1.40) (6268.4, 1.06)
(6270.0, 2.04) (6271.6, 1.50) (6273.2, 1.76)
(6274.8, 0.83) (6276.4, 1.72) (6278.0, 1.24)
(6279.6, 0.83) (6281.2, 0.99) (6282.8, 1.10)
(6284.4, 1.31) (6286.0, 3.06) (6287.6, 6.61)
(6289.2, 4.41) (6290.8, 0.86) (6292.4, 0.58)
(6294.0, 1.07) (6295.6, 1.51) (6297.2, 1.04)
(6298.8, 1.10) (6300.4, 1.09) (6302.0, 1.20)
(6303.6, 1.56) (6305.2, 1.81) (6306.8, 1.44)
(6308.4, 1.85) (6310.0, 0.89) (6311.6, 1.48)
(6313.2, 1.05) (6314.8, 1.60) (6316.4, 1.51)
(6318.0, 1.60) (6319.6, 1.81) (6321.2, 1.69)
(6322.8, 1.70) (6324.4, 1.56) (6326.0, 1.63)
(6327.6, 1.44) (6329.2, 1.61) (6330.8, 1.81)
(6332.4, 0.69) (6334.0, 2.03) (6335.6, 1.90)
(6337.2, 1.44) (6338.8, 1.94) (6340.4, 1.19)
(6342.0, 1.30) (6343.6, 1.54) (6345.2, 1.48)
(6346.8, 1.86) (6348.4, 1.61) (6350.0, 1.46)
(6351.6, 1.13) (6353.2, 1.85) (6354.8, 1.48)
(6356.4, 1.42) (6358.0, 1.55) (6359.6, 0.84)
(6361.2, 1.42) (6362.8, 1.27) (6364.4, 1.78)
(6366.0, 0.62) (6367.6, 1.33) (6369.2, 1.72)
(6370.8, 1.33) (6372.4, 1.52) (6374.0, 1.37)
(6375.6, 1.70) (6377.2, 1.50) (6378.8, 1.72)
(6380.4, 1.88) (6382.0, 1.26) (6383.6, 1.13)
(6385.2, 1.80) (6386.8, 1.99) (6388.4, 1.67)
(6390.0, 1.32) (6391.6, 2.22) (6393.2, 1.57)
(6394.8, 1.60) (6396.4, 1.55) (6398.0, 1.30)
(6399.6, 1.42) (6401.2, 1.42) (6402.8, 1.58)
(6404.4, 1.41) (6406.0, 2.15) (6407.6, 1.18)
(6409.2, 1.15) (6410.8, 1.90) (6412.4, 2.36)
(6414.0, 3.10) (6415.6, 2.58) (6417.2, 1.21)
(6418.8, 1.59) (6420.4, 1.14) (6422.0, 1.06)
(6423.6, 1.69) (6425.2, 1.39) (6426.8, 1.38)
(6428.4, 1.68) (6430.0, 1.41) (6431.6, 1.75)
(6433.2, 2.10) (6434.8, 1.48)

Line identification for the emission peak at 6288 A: Hbeta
